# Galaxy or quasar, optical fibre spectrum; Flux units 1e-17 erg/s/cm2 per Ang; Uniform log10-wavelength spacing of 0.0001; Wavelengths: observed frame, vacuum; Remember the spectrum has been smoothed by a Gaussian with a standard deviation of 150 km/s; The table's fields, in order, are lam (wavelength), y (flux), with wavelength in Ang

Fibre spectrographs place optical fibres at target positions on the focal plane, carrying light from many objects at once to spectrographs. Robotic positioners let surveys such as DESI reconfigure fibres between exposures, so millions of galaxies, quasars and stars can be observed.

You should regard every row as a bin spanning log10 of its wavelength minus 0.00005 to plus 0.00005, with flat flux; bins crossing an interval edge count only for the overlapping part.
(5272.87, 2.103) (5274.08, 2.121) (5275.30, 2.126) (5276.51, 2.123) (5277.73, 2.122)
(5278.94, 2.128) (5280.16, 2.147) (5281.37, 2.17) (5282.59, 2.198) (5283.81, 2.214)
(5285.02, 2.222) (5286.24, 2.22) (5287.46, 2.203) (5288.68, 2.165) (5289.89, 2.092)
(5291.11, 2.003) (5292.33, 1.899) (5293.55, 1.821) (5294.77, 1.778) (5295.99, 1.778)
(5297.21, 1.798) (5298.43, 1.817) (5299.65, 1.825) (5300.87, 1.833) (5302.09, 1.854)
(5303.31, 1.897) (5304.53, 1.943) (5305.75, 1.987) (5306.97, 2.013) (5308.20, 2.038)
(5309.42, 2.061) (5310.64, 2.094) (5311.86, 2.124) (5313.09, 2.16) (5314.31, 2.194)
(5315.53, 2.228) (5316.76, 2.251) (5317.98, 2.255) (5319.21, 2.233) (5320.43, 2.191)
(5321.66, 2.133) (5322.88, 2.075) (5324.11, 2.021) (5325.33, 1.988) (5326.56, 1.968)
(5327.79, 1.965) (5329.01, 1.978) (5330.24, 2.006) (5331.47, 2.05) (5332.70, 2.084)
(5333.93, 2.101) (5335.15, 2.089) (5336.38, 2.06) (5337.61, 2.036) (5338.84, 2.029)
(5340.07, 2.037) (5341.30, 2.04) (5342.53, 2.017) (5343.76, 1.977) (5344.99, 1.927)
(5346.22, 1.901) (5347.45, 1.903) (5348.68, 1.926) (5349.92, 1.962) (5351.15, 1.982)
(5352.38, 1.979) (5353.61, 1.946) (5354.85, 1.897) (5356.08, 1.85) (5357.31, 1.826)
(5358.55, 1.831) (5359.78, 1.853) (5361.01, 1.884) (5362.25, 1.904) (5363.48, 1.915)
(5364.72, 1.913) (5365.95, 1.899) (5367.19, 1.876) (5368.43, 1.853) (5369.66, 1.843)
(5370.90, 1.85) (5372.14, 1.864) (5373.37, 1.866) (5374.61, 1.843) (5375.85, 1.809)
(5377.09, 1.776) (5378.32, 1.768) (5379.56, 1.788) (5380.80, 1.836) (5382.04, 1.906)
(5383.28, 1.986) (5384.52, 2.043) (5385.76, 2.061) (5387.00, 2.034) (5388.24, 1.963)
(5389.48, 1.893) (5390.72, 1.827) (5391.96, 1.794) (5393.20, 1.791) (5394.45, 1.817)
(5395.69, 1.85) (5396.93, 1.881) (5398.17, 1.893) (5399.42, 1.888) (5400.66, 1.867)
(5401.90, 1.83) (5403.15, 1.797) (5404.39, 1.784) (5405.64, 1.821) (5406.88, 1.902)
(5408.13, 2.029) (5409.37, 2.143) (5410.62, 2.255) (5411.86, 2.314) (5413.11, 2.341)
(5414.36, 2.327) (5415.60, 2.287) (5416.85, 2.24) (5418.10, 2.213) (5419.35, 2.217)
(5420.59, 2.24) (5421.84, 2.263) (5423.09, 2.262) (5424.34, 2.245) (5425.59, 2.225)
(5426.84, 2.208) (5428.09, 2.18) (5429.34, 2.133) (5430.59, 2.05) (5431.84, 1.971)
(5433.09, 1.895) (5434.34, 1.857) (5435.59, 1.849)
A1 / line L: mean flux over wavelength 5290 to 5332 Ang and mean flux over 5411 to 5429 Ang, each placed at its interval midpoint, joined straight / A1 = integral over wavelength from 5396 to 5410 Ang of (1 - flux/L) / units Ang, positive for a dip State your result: 2.03 Ang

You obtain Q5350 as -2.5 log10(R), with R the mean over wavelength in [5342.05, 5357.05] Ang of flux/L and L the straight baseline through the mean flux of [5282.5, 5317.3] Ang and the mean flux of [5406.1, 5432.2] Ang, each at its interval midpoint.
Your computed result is 0.08 mag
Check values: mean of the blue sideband 2.02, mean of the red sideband 2.19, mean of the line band 1.94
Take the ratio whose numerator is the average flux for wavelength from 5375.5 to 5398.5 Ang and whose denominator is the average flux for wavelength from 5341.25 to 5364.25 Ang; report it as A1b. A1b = 1.0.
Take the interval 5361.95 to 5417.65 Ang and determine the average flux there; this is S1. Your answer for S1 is 1.94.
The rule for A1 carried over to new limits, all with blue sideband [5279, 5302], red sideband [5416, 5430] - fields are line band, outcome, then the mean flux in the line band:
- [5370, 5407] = 5.1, 1.87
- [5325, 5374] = 3.6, 1.95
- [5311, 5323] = -0.8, 2.19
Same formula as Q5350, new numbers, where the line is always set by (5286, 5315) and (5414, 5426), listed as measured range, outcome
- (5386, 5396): 0.16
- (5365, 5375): 0.15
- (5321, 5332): 0.01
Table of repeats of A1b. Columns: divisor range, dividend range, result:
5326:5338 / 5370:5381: 0.90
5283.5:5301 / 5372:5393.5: 0.95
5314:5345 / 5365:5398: 0.90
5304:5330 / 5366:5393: 0.90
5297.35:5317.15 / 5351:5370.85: 0.94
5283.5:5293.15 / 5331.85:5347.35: 0.95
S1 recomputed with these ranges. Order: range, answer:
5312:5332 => 2.11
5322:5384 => 1.93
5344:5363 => 1.91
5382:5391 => 1.97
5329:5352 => 2.01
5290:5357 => 2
